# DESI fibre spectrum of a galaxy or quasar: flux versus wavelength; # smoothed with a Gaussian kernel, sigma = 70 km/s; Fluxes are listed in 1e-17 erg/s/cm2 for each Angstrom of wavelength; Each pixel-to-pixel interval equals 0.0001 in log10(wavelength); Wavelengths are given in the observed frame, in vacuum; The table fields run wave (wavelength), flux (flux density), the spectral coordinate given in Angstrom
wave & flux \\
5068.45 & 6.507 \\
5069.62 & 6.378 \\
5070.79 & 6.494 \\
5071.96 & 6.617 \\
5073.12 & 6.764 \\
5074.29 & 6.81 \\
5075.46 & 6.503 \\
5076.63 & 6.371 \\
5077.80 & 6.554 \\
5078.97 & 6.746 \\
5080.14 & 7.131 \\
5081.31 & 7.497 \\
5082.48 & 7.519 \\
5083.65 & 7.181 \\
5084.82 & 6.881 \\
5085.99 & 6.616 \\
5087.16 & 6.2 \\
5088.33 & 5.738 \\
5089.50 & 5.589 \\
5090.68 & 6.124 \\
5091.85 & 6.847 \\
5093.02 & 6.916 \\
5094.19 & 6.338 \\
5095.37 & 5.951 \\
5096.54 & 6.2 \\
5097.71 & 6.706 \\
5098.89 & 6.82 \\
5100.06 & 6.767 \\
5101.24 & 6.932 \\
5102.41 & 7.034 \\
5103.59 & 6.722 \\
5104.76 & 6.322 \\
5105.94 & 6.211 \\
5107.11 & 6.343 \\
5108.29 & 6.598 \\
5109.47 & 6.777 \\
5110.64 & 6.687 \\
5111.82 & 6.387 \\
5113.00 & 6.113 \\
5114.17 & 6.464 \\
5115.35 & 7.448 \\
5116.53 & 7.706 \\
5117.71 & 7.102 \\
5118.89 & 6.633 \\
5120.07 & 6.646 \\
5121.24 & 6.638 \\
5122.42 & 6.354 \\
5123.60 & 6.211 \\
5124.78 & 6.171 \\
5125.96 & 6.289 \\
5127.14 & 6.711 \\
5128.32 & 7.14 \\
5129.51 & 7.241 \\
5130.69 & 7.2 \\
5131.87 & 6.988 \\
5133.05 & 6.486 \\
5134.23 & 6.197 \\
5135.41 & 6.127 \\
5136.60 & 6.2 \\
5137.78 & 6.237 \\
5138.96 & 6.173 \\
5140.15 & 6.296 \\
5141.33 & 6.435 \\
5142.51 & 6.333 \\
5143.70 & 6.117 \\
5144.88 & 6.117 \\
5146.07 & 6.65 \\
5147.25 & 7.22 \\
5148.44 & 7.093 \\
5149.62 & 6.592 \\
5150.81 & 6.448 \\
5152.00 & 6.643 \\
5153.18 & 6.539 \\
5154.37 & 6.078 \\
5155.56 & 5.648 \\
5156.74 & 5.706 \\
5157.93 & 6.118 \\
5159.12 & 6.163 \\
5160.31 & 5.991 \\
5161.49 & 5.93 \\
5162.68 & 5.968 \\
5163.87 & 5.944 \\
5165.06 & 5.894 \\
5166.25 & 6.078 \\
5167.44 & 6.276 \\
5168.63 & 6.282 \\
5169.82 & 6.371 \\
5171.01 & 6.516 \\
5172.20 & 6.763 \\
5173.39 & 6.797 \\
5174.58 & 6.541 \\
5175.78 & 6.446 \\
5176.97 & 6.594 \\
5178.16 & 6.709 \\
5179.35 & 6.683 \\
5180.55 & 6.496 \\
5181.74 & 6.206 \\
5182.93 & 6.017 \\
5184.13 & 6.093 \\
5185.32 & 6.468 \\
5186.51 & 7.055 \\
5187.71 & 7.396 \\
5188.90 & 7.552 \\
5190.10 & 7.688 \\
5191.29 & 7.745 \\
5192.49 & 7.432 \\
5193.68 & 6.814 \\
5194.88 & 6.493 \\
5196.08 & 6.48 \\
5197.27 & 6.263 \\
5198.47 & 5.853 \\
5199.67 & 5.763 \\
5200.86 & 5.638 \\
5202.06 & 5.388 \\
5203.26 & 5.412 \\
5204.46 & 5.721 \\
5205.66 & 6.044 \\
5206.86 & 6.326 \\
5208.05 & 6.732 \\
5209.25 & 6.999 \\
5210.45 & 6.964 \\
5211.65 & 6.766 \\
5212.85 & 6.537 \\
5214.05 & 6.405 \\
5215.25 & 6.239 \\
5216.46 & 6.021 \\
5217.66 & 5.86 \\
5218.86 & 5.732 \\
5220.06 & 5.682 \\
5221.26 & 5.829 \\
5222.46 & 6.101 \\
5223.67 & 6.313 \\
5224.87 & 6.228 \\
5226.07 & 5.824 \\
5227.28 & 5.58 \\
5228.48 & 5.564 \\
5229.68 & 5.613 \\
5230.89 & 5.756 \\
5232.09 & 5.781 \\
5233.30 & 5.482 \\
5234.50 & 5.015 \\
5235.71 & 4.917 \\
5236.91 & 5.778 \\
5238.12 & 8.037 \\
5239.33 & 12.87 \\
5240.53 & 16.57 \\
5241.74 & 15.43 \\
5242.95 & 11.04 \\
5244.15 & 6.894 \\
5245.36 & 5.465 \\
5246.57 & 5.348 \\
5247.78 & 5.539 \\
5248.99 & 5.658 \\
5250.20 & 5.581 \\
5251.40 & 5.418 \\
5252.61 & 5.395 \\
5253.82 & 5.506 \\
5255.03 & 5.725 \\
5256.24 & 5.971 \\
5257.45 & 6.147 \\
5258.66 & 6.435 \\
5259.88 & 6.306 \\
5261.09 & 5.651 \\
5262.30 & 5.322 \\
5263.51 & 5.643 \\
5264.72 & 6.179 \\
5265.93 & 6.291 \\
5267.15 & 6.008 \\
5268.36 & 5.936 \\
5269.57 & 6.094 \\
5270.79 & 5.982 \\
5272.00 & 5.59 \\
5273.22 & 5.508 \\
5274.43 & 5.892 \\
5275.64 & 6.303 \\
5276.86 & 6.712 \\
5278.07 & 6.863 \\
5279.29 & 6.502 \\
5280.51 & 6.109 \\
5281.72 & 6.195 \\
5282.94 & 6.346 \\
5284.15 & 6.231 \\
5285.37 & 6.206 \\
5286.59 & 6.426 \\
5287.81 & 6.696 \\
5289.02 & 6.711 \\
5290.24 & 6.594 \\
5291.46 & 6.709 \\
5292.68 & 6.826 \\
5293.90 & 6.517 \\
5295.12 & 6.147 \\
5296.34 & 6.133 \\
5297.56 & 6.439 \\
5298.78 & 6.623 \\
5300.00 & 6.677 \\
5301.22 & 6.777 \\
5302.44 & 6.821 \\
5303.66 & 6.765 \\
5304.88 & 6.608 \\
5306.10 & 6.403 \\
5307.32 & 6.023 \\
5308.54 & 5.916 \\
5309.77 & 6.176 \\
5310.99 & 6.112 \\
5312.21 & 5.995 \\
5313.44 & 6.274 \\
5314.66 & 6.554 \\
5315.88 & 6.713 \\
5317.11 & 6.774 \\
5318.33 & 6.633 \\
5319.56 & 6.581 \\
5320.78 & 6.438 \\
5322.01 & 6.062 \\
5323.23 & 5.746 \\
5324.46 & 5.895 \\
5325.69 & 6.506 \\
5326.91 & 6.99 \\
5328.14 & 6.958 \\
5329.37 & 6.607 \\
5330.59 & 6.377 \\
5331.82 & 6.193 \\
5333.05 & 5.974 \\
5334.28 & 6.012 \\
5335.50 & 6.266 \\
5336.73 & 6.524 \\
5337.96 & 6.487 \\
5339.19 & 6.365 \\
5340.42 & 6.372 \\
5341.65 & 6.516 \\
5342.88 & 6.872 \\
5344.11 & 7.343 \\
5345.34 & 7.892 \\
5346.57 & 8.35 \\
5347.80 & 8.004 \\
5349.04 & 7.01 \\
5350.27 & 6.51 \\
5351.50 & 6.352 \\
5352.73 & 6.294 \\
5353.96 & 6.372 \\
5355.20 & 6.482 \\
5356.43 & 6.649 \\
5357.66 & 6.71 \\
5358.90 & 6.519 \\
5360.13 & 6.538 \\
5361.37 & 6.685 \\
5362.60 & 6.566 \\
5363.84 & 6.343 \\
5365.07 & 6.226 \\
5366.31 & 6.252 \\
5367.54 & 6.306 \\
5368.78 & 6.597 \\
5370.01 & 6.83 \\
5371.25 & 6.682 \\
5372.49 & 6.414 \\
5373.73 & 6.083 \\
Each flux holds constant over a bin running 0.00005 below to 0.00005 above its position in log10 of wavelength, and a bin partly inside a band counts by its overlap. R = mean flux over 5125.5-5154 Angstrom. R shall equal 6.56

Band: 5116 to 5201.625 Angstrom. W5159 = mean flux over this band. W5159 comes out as 6.5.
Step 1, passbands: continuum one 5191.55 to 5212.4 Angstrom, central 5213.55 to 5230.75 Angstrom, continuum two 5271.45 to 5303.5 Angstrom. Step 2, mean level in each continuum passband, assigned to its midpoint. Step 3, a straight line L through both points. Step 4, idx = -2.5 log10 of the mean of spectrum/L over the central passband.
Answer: 0.08 mag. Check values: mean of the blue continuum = 6.32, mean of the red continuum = 6.41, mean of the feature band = 5.92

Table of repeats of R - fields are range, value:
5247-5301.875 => 6.14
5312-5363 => 6.6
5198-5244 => 6.84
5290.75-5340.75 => 6.41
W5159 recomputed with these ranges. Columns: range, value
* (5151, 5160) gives 6.14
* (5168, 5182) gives 6.54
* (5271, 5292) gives 6.32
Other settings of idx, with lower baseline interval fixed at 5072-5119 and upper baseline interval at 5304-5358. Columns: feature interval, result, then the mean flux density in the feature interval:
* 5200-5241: 0.02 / 6.49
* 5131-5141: 0.05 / 6.37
